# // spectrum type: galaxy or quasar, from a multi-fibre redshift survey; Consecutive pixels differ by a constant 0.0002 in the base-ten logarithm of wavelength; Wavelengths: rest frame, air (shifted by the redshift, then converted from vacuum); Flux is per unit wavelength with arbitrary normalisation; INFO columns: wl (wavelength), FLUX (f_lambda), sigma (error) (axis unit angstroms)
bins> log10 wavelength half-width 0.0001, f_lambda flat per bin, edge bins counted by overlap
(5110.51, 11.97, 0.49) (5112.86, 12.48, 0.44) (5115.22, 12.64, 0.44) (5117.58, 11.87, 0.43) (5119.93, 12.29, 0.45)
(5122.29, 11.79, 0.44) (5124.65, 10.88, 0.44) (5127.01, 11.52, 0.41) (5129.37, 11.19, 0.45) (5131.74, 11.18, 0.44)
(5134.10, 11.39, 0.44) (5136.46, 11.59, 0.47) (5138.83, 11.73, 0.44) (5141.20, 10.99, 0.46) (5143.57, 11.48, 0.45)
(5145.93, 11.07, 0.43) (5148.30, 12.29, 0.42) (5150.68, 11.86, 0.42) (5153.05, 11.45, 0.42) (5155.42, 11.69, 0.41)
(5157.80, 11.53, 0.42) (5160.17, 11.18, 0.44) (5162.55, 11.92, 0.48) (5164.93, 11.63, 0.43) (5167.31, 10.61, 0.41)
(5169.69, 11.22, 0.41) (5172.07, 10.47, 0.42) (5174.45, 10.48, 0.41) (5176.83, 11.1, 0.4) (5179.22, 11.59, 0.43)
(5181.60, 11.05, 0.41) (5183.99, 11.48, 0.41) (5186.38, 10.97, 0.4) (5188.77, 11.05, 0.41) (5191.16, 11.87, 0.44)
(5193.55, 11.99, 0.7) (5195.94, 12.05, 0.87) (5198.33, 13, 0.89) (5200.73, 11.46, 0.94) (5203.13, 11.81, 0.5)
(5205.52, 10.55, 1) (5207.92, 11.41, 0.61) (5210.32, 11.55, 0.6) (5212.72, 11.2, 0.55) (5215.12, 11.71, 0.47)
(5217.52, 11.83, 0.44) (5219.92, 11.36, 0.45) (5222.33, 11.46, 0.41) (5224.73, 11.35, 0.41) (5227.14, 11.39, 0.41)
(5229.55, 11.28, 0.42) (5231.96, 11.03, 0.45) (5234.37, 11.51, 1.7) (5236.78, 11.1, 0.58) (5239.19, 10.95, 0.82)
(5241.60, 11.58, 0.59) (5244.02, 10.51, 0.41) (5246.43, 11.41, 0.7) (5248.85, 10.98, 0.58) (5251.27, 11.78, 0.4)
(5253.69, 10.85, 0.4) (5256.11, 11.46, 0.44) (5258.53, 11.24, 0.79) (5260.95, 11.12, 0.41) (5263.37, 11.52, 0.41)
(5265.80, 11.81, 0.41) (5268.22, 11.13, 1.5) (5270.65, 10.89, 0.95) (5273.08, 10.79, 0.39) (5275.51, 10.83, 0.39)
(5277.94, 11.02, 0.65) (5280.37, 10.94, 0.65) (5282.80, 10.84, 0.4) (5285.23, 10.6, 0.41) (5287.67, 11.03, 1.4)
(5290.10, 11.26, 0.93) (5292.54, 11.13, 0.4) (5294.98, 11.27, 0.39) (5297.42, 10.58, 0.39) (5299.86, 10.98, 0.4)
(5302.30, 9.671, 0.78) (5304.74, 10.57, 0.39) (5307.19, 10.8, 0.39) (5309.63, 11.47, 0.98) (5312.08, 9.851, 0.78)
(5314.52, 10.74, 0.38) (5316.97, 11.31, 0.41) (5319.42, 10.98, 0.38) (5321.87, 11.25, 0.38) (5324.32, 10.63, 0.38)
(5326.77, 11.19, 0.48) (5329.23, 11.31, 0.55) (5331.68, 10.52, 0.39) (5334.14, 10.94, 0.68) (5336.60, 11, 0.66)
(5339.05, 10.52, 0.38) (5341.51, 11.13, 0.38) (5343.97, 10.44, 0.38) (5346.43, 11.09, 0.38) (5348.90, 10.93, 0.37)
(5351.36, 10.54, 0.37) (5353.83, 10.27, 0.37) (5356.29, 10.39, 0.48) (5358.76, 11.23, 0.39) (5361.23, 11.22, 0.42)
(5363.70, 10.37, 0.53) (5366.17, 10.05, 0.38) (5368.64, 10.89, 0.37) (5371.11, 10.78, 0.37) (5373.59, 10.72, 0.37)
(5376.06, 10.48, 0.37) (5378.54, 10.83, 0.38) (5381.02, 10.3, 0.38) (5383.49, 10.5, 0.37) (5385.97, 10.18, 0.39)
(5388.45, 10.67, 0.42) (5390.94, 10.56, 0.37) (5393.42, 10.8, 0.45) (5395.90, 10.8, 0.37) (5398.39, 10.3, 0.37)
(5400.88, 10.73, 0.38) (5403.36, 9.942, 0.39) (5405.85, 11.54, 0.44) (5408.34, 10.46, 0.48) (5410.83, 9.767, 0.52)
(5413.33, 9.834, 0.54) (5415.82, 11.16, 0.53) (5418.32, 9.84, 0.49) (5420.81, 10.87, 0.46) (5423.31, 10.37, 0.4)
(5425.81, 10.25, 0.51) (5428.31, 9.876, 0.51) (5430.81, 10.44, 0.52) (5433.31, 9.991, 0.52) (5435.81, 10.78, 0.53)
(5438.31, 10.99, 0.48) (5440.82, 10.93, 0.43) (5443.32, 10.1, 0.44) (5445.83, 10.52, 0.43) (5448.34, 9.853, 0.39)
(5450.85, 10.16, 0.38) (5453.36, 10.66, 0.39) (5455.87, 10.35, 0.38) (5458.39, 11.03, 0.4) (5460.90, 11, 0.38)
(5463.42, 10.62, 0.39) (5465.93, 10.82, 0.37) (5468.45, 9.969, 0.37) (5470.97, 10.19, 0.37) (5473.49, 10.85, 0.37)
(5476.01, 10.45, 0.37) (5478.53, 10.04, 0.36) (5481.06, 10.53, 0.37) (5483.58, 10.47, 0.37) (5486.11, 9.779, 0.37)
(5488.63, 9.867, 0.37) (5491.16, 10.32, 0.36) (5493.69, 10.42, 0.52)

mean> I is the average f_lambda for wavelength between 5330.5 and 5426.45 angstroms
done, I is 10.6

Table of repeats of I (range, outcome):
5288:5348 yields 10.9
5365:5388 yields 10.5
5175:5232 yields 11.5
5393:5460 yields 10.5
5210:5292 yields 11.2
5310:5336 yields 10.9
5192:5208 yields 11.8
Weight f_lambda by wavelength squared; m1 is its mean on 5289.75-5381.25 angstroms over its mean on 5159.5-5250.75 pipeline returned 1.0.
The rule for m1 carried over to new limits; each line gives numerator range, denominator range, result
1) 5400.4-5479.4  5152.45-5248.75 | 1.01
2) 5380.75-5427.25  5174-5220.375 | 0.98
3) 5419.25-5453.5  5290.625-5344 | 1.00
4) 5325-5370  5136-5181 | 1.02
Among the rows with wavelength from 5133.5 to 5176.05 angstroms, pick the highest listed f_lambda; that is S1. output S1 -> 12.29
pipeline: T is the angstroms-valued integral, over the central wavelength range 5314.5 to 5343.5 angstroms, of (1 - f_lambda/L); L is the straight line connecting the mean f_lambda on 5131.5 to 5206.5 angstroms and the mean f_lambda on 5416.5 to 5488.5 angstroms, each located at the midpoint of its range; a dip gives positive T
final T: -0.3 angstroms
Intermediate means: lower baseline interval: 11.4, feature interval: 11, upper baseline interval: 10.4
